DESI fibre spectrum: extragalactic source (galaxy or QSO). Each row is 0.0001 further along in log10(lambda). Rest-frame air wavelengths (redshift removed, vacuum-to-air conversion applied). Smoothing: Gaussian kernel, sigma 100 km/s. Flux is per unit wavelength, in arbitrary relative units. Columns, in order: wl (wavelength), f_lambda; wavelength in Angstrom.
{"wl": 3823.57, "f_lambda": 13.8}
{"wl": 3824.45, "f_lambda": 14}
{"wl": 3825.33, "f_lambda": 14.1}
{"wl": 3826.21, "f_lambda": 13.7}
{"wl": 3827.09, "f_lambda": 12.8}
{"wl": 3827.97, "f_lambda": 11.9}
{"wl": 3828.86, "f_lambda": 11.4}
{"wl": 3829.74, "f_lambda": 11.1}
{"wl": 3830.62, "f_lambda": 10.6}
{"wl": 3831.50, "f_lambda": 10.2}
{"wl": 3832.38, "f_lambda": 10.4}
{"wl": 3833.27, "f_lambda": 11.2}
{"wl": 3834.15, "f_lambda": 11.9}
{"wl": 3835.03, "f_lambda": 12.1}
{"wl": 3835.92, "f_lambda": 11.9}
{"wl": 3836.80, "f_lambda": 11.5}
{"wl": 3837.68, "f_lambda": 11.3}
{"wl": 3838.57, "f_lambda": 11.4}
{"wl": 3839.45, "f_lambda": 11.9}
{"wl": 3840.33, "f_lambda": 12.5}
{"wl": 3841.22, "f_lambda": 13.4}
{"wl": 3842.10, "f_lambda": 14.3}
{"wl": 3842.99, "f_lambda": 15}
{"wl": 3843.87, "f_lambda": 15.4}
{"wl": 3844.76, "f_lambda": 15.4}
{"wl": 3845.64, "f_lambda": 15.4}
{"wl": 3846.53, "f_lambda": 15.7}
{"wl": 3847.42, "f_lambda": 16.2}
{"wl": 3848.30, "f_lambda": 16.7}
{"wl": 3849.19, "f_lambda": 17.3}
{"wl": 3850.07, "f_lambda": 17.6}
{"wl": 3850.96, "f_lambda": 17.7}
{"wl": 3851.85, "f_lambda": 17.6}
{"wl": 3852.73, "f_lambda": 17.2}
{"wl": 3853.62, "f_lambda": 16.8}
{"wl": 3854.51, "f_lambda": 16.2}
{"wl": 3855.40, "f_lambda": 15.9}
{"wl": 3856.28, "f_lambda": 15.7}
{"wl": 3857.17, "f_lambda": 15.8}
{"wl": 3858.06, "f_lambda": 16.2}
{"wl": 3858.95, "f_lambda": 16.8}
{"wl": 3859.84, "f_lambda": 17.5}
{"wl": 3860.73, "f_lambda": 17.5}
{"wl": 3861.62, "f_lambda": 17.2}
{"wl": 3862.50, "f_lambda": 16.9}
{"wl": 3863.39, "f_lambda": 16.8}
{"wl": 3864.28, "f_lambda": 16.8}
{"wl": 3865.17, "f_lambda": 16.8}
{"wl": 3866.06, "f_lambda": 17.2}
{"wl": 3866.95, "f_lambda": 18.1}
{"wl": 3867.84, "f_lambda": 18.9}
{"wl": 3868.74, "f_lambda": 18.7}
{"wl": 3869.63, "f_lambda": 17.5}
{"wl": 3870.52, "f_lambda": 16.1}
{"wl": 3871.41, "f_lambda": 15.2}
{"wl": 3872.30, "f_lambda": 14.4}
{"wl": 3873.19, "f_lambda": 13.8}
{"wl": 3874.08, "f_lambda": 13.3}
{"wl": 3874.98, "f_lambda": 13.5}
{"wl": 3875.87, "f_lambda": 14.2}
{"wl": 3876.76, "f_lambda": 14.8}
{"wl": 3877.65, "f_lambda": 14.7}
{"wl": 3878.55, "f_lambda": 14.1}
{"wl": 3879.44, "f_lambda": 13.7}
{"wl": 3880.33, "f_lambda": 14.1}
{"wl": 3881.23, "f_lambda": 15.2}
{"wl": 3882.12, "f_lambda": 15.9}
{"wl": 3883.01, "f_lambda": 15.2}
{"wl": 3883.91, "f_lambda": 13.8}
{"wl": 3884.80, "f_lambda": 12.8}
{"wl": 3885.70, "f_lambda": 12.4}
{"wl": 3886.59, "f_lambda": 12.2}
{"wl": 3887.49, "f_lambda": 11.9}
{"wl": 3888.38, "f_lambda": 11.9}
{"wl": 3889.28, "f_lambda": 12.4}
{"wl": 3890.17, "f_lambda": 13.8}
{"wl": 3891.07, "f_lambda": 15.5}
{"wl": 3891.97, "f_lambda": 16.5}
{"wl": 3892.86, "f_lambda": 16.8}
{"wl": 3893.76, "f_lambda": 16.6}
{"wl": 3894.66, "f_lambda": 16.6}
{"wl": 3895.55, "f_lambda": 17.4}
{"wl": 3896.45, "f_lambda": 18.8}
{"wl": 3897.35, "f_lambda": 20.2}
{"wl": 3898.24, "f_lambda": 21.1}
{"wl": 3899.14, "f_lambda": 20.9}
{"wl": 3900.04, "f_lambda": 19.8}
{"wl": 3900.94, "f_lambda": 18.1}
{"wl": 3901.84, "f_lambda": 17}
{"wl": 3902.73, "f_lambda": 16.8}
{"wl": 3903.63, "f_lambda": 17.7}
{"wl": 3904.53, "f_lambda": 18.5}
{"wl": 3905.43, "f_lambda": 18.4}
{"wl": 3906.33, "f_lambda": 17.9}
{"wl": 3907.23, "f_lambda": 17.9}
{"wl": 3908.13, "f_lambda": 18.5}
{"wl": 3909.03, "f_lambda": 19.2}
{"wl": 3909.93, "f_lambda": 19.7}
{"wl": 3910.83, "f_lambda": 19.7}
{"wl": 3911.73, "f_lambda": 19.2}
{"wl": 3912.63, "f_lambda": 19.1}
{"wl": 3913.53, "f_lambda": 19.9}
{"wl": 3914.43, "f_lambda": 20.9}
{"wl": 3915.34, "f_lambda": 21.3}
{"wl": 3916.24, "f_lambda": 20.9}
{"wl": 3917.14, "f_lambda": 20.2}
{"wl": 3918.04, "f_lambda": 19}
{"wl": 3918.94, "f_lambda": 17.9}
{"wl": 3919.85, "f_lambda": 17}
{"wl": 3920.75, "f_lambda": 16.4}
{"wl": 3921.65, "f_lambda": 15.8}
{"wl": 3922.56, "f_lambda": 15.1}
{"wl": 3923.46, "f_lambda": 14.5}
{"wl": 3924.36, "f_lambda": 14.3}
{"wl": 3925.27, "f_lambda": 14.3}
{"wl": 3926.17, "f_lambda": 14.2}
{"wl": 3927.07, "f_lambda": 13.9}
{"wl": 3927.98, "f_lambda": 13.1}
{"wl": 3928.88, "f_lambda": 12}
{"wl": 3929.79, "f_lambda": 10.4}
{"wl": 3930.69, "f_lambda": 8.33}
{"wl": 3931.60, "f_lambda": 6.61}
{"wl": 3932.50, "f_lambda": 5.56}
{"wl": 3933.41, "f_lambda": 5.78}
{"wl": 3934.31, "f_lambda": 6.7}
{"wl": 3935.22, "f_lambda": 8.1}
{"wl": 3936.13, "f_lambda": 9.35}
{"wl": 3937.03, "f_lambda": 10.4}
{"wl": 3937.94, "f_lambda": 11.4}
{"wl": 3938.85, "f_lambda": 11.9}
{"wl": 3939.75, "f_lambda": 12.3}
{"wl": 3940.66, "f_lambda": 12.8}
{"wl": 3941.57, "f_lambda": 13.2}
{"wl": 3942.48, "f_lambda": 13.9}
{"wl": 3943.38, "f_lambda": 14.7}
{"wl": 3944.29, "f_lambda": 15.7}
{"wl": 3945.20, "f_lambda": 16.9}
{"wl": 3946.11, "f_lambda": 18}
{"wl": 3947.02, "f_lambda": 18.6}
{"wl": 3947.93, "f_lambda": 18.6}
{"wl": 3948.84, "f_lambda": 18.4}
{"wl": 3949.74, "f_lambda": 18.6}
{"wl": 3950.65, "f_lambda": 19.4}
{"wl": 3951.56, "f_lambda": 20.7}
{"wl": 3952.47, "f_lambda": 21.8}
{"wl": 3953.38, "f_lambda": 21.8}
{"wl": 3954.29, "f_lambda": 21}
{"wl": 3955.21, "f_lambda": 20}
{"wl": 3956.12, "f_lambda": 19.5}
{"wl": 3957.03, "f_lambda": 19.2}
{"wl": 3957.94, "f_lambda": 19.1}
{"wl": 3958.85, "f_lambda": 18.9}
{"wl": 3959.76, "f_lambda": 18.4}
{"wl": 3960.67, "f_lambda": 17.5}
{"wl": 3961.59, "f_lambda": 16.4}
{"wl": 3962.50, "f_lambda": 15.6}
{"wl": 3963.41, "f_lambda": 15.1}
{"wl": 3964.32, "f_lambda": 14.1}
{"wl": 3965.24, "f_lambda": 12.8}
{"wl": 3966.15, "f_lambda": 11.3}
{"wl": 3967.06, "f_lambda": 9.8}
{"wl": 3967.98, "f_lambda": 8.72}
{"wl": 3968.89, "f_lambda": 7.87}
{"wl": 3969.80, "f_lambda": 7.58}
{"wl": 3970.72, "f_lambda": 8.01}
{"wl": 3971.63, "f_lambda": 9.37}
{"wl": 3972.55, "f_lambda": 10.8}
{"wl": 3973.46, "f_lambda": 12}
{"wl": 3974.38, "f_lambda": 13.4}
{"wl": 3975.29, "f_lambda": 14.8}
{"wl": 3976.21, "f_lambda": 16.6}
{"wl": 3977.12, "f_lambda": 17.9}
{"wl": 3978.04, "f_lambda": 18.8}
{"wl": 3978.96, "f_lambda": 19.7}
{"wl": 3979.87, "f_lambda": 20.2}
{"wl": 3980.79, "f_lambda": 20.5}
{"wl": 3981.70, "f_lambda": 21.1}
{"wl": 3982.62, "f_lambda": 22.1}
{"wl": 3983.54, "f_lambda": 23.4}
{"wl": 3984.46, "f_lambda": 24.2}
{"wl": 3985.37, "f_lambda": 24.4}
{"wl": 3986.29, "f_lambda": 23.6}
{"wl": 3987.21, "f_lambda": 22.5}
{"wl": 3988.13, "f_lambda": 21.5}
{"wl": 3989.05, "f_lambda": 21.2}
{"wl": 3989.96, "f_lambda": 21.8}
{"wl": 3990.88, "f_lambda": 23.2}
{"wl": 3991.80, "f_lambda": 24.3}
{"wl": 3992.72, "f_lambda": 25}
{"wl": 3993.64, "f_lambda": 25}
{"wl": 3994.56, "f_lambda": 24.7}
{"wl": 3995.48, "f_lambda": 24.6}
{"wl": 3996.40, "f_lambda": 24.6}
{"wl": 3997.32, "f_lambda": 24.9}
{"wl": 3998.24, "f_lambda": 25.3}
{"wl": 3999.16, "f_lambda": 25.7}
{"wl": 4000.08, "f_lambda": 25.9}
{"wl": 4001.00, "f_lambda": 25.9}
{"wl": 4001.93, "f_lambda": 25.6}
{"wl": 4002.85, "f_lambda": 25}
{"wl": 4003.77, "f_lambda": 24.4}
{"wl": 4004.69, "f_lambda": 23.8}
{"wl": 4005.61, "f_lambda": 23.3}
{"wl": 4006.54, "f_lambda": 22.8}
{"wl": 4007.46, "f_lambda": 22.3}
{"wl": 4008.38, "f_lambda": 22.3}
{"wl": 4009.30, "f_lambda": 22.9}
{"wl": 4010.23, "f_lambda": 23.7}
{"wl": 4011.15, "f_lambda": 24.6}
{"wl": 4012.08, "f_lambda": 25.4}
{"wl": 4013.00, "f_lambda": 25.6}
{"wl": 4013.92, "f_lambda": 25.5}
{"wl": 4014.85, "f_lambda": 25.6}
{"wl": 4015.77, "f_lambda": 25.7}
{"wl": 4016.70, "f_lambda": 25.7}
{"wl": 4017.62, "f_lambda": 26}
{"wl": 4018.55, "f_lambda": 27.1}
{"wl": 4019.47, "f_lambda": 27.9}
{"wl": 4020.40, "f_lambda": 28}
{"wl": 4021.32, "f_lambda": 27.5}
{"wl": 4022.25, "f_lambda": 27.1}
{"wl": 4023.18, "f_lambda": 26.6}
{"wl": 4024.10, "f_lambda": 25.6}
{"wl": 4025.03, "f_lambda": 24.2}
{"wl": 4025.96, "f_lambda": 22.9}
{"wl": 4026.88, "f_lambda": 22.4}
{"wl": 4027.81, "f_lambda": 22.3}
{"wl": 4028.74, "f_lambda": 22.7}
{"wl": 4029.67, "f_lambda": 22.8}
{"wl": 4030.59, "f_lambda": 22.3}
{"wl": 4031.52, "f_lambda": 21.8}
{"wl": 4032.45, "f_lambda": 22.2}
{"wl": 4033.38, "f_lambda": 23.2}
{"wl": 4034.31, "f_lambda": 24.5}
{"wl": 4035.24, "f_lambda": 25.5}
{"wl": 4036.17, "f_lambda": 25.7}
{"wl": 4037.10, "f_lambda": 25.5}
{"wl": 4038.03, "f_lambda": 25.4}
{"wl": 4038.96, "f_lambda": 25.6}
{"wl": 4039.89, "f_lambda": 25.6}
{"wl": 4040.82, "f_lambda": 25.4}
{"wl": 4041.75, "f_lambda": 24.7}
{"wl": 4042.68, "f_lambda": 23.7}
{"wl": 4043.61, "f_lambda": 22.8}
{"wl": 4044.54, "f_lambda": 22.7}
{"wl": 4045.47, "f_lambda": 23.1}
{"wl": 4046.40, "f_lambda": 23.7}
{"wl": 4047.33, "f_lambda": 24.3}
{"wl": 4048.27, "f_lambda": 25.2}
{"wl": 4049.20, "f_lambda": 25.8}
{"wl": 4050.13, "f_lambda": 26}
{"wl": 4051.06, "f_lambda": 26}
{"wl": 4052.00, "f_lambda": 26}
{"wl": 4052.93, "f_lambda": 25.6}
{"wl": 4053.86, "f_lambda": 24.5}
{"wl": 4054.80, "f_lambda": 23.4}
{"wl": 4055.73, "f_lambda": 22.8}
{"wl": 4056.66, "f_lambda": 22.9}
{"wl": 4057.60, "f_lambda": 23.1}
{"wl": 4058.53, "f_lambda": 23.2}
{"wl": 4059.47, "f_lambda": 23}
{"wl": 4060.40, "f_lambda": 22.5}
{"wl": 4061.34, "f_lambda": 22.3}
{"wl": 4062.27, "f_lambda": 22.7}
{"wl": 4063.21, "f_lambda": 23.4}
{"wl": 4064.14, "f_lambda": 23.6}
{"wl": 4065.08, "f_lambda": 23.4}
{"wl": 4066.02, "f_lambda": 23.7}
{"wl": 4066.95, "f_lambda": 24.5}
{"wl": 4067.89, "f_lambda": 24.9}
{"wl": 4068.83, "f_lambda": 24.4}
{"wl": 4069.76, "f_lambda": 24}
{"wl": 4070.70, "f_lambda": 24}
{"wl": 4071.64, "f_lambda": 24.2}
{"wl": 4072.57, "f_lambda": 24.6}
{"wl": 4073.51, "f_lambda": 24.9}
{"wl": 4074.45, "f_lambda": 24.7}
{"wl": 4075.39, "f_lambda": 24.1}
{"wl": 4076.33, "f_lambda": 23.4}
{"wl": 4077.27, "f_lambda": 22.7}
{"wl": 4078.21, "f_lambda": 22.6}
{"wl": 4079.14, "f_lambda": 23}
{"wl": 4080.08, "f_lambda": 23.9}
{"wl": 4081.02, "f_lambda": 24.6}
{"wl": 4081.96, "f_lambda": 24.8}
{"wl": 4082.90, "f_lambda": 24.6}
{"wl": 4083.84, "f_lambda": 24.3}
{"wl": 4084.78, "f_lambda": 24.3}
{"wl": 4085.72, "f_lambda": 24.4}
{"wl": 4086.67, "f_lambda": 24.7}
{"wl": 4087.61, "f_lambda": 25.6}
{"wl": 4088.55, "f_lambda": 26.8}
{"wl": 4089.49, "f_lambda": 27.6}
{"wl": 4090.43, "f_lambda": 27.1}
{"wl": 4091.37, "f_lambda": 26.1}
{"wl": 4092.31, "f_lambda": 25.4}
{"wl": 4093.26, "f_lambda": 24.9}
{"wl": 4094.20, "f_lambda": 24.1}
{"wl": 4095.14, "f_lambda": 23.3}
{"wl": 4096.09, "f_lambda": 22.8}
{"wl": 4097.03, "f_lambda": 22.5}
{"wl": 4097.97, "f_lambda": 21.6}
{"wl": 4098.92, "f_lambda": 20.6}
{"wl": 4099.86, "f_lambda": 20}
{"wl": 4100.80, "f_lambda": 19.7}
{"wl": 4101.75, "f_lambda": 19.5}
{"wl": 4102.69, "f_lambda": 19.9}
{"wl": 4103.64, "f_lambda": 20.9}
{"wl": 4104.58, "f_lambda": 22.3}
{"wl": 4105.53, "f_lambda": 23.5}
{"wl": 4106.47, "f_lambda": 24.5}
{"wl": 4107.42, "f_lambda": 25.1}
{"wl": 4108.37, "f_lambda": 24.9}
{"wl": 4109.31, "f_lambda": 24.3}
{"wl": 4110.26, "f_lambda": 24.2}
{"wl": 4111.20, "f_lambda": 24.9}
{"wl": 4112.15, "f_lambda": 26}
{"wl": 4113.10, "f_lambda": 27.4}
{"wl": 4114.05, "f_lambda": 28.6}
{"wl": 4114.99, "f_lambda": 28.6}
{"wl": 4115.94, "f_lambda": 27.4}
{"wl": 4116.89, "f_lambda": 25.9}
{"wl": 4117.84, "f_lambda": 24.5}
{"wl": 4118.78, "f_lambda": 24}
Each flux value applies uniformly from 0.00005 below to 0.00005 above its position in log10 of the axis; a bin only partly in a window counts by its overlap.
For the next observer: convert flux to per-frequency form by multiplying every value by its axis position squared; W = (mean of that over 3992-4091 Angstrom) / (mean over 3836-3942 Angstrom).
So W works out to 1.7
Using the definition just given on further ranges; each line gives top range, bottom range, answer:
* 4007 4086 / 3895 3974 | 1.65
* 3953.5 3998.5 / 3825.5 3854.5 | 1.43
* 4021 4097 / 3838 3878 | 1.69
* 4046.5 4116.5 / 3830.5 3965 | 1.69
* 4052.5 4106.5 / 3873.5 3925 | 1.55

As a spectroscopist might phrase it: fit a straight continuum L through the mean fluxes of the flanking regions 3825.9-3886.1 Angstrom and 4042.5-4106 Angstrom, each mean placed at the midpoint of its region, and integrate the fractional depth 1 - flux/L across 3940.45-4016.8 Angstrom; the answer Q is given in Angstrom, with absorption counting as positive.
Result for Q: 0.7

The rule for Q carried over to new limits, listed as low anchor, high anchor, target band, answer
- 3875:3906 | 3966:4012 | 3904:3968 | 7.5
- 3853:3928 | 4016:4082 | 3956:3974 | 5.9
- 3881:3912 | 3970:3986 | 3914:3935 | 3.6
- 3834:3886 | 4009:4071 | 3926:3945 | 8.1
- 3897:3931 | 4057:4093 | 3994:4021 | -4.6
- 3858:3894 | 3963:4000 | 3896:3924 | -3.8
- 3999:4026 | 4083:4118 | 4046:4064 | 0.5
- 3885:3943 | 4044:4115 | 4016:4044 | -4.4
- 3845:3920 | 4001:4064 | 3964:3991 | 6.2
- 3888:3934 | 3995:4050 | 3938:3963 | 2.4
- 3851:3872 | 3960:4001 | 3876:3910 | 2.3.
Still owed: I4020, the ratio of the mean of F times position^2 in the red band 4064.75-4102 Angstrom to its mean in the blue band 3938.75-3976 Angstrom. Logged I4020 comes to 1.7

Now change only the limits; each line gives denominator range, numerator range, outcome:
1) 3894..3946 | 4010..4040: 1.69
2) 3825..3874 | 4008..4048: 1.81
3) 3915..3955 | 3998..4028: 1.76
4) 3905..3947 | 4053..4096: 1.75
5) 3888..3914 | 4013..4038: 1.49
